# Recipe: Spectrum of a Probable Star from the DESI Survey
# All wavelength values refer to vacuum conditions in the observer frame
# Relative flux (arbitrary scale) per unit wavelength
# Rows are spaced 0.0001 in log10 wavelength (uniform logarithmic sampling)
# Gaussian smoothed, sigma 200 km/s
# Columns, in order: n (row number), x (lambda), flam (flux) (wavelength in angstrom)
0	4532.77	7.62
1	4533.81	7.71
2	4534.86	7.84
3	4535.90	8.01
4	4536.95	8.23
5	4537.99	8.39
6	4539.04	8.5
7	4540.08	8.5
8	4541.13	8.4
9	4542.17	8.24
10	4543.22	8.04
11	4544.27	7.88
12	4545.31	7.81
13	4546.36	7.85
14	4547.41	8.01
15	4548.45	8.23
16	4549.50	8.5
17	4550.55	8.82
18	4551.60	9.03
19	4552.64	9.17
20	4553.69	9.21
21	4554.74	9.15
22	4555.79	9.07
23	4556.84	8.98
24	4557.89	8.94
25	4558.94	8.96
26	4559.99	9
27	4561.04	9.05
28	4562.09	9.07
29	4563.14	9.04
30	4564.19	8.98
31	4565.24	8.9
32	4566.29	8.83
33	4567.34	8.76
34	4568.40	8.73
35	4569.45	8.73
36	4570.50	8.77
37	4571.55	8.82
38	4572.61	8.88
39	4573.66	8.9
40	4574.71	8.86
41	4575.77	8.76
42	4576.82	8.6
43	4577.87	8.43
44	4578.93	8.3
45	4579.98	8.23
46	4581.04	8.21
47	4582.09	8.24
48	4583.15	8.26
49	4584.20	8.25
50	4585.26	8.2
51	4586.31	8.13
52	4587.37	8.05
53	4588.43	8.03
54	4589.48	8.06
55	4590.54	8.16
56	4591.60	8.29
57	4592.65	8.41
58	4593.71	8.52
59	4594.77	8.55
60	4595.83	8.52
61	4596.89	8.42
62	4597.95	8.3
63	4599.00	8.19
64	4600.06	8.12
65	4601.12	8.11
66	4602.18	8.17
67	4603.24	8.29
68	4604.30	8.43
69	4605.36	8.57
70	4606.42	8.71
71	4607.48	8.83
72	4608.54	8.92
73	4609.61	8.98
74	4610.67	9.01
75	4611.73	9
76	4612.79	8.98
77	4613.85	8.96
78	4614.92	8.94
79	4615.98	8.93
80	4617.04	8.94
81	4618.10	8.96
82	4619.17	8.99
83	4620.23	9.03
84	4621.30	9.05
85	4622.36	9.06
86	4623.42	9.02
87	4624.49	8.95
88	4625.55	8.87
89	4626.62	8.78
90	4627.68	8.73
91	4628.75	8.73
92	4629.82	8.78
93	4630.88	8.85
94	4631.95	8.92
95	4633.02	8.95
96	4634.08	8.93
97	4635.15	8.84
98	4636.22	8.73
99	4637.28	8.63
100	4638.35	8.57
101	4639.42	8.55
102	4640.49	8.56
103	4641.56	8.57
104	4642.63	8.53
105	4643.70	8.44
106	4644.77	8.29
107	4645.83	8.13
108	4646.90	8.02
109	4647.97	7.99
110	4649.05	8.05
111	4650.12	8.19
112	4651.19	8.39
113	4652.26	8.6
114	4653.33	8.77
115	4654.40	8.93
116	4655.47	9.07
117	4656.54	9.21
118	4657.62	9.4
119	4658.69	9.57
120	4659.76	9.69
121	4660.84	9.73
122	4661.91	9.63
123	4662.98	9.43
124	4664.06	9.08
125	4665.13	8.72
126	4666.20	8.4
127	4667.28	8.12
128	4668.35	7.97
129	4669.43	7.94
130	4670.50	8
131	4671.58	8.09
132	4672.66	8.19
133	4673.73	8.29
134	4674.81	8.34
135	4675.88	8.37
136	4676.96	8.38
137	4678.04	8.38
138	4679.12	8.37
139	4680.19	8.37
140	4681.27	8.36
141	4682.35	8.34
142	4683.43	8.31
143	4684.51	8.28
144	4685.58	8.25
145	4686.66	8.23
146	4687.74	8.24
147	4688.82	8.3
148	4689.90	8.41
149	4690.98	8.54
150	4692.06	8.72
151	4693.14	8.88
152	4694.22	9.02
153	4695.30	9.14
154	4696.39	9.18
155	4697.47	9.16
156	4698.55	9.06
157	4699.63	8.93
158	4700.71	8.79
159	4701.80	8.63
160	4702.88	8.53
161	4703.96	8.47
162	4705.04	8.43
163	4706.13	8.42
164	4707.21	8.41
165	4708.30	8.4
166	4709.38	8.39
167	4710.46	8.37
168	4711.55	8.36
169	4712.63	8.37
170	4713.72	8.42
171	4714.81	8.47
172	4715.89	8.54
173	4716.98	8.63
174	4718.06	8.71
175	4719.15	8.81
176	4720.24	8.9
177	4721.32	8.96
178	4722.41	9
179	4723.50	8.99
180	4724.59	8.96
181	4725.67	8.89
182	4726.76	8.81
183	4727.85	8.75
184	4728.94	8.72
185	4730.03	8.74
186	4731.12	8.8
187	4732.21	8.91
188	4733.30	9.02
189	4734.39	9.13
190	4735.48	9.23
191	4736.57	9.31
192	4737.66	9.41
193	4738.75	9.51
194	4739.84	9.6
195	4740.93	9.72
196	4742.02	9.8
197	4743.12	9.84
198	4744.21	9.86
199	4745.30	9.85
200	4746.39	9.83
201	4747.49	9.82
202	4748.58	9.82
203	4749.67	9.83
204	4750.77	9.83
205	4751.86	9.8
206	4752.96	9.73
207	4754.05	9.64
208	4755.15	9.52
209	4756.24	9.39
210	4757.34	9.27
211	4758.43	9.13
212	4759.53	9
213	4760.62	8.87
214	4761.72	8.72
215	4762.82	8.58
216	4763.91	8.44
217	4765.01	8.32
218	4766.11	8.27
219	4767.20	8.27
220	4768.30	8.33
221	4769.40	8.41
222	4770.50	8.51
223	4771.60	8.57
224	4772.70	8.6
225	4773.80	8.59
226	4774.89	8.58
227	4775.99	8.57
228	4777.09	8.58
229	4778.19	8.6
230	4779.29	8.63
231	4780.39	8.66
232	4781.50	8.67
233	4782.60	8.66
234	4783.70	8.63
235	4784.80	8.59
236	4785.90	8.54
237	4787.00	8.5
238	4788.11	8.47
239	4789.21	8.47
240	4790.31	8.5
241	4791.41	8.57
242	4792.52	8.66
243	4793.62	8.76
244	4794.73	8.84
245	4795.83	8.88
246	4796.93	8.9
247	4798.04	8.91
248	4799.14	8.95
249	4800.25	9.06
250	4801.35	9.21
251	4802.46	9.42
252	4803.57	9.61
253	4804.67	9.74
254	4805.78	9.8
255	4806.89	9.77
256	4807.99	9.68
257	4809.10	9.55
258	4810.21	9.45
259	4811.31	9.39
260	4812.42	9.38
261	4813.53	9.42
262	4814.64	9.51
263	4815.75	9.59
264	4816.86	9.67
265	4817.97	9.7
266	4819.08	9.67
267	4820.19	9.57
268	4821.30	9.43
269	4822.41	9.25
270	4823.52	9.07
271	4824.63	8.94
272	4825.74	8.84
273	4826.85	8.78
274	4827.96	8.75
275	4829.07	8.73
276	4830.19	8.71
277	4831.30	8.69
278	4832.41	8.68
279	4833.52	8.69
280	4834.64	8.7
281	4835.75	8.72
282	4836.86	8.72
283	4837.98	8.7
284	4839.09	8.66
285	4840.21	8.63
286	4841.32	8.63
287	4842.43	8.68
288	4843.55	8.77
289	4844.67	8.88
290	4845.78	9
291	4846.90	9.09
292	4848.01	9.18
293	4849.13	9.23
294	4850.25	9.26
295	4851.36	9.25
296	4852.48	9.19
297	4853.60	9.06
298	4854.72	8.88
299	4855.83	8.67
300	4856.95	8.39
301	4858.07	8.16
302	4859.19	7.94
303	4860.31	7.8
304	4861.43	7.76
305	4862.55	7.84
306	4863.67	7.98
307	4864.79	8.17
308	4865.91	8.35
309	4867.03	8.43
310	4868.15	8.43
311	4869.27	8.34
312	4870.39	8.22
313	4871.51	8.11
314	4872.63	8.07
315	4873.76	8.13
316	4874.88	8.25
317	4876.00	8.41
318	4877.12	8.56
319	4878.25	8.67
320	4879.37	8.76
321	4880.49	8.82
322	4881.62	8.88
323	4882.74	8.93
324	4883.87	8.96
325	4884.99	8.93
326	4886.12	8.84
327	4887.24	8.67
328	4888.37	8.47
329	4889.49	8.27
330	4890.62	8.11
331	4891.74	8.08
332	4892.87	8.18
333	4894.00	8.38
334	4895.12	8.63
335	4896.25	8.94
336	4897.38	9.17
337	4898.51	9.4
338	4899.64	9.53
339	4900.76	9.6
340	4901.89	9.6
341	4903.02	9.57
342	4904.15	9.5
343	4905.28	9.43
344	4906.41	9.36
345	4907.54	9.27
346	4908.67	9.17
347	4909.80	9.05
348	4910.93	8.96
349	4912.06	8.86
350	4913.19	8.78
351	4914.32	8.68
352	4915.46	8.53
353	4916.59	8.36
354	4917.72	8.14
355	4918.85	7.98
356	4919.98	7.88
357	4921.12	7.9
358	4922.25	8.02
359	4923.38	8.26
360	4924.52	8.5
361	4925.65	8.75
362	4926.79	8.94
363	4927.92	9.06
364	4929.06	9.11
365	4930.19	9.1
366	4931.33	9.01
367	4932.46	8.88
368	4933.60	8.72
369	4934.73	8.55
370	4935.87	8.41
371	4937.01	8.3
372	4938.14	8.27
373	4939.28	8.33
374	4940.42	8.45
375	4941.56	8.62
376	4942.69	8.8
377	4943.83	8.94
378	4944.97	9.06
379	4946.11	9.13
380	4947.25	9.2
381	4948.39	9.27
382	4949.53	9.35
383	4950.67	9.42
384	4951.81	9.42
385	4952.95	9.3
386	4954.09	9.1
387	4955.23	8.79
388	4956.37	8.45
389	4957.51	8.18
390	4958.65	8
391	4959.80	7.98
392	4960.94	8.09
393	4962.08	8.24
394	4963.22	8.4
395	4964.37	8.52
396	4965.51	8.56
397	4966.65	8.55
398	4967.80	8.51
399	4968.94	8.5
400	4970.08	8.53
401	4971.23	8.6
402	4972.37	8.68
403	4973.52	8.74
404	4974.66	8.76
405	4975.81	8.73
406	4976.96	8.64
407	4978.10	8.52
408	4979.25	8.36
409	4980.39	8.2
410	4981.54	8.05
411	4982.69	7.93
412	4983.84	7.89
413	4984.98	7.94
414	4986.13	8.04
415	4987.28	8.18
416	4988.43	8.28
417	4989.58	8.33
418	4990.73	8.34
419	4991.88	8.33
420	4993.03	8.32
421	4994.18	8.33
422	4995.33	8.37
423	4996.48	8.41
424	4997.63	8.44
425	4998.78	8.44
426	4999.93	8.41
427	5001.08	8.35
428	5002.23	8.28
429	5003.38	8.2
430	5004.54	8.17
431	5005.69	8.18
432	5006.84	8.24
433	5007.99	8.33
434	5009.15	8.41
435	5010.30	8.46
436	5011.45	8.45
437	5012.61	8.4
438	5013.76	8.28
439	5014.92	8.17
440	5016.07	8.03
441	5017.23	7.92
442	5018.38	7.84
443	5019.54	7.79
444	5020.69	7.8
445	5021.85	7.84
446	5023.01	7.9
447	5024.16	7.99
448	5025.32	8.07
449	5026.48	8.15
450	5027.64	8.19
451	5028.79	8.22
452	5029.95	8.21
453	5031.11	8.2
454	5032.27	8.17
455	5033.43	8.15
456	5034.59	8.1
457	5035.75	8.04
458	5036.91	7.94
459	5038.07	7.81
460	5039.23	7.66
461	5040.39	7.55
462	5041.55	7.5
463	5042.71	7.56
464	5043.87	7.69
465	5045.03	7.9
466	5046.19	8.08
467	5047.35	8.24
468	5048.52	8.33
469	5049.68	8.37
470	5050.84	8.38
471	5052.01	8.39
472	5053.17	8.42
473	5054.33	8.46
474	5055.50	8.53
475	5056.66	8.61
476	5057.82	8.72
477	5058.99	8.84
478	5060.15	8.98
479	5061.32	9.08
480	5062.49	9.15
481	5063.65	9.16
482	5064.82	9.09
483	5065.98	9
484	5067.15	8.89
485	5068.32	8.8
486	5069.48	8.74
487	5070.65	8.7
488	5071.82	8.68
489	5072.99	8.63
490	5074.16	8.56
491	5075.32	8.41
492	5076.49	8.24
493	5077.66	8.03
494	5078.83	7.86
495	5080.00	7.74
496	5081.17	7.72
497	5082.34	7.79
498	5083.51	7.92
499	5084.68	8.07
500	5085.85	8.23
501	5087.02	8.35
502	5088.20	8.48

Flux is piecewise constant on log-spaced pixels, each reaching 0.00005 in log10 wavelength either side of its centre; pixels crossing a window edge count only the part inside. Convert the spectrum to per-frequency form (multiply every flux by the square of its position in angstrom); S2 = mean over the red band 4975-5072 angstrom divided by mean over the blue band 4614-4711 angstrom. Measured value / 1.11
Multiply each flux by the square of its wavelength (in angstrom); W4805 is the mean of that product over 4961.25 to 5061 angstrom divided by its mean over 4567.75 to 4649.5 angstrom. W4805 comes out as 1.14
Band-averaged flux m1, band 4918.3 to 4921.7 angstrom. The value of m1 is 7.92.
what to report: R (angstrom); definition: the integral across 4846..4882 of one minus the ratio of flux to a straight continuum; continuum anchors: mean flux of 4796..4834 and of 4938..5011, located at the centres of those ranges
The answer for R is 2.0 angstrom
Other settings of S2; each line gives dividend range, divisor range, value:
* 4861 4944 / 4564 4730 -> 1.12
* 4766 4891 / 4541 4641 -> 1.12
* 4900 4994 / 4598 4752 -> 1.10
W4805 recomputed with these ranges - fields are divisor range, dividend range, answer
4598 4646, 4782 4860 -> 1.12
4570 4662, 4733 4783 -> 1.12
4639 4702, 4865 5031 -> 1.11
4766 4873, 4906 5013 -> 1.03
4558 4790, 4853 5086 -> 1.09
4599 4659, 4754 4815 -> 1.09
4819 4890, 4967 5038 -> 1.01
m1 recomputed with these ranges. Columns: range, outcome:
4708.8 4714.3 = 8.38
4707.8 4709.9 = 8.41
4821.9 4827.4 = 8.98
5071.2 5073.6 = 8.63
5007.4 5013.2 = 8.41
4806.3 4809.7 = 9.66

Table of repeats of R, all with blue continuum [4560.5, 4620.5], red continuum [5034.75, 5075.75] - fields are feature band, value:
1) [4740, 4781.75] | -2.6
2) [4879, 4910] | -1.7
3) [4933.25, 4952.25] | -0.8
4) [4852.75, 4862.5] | 0.2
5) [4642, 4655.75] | 0.3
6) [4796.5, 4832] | -3.2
